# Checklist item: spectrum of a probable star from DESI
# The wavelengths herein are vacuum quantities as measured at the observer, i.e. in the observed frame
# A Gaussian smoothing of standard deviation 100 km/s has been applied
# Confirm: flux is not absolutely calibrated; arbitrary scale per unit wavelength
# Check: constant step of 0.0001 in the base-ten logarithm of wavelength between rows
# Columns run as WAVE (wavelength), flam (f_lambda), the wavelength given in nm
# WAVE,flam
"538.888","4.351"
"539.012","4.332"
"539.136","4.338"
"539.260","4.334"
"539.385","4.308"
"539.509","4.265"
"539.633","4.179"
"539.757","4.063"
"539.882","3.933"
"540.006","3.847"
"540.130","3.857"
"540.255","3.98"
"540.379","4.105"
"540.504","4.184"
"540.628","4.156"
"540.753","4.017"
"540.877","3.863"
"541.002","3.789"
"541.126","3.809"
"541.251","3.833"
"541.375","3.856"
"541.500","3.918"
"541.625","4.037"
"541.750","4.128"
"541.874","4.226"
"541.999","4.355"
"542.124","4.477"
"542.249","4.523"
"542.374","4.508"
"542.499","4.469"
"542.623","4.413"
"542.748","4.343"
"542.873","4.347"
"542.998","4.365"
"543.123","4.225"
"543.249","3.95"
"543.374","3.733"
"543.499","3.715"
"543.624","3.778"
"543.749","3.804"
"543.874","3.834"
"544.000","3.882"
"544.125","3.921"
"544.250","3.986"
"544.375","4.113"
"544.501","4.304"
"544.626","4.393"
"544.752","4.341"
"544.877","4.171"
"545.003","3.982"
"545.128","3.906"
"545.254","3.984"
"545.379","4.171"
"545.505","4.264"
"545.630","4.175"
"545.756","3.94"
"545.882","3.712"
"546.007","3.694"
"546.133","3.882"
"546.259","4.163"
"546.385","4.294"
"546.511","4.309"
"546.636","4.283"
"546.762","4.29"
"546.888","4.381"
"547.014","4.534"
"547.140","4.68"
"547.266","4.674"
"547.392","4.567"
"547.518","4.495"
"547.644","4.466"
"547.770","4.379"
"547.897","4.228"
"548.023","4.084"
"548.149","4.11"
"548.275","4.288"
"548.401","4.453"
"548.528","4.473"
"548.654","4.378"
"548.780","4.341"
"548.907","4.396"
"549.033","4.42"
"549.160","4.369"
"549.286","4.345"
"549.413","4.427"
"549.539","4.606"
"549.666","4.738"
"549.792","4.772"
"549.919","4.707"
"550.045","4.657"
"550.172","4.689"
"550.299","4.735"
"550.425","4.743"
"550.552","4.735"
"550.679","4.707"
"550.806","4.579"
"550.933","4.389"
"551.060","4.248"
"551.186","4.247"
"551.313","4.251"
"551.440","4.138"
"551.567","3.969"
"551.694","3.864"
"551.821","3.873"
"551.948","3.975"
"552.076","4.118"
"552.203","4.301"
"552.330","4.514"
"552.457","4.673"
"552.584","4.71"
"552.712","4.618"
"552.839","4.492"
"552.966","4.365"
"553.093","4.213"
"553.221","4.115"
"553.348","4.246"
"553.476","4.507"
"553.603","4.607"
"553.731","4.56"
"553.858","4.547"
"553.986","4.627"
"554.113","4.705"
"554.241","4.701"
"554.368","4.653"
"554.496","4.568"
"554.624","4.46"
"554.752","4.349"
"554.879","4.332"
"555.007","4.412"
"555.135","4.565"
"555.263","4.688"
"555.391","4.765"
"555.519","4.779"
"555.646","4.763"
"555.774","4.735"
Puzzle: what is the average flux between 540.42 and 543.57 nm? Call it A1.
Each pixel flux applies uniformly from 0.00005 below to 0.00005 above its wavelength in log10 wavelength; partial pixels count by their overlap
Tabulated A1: 4.13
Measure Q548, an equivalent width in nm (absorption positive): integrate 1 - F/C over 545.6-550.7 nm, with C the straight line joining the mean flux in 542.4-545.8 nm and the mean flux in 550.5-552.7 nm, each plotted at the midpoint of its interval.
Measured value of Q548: -0.22 nm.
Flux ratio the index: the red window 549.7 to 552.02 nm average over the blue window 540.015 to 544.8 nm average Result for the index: 1.08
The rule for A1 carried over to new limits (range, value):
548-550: 4.44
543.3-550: 4.23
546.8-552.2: 4.41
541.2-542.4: 4.18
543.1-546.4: 4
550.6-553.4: 4.3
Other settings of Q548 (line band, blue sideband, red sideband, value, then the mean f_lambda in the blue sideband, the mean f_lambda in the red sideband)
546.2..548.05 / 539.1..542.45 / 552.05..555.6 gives -0.04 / 4.11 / 4.51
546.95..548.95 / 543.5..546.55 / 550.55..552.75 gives -0.12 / 4.03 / 4.31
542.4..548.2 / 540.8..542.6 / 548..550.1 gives 0.16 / 4.14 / 4.45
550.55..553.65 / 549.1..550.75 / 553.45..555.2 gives 0.18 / 4.63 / 4.54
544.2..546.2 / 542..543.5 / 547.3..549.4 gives 0.12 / 4.28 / 4.37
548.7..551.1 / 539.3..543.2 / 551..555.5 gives -0.13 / 4.14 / 4.4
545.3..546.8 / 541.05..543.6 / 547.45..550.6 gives 0.08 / 4.15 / 4.48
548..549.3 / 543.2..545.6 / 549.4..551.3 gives 0.03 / 4.02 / 4.6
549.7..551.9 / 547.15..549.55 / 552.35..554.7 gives 0.01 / 4.4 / 4.52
